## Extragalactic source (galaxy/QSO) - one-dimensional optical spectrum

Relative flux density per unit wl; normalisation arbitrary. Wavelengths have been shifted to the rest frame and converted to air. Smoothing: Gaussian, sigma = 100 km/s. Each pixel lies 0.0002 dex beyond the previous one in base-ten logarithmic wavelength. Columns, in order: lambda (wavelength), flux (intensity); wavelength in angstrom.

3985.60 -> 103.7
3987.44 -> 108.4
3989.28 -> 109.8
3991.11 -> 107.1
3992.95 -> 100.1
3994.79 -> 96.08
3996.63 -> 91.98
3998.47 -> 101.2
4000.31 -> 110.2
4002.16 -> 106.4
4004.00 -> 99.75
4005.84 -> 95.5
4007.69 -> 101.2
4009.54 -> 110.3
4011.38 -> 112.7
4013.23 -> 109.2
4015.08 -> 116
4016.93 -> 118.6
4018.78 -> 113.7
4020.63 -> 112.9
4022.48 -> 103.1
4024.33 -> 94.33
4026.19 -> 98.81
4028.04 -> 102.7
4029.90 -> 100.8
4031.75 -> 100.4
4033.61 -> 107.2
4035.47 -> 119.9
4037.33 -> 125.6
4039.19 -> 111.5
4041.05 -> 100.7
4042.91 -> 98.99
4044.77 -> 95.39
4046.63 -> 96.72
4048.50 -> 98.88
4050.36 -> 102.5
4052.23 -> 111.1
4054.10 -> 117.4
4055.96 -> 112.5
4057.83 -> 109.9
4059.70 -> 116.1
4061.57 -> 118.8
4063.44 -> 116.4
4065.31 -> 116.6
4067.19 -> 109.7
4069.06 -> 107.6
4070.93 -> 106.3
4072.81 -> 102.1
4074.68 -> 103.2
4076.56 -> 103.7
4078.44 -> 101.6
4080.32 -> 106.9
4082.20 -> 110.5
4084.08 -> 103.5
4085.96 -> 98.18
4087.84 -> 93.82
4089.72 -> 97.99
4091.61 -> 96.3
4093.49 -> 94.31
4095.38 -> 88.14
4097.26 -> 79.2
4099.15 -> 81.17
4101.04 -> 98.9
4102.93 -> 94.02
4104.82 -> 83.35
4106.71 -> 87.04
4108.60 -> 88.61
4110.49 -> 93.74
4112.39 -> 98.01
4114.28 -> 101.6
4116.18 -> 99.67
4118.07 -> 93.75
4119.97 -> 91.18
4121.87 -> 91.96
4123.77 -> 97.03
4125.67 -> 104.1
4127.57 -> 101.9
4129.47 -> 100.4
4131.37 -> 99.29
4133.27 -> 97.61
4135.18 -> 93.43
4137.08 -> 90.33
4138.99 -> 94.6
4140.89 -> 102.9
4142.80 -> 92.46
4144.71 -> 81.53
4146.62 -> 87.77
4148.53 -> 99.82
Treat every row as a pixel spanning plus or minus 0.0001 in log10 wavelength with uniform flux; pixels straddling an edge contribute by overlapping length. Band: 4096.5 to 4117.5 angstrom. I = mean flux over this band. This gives 91.5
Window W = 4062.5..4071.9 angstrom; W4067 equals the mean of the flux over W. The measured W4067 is 111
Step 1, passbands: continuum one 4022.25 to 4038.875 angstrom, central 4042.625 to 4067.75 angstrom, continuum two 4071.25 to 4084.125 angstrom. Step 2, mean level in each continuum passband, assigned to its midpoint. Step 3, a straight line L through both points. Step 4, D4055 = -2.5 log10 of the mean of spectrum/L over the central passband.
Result -0.04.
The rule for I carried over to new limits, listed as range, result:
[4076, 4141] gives 95.8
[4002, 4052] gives 106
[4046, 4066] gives 111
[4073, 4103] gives 97.2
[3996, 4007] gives 101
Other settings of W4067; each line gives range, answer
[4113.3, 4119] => 98.4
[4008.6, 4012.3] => 112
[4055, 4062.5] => 114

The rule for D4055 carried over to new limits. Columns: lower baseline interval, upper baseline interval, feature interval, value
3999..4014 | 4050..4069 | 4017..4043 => 0.02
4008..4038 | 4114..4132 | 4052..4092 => -0.04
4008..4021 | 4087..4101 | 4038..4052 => 0.03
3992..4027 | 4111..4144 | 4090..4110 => 0.11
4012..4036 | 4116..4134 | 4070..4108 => 0.05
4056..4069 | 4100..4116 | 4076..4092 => 0.03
